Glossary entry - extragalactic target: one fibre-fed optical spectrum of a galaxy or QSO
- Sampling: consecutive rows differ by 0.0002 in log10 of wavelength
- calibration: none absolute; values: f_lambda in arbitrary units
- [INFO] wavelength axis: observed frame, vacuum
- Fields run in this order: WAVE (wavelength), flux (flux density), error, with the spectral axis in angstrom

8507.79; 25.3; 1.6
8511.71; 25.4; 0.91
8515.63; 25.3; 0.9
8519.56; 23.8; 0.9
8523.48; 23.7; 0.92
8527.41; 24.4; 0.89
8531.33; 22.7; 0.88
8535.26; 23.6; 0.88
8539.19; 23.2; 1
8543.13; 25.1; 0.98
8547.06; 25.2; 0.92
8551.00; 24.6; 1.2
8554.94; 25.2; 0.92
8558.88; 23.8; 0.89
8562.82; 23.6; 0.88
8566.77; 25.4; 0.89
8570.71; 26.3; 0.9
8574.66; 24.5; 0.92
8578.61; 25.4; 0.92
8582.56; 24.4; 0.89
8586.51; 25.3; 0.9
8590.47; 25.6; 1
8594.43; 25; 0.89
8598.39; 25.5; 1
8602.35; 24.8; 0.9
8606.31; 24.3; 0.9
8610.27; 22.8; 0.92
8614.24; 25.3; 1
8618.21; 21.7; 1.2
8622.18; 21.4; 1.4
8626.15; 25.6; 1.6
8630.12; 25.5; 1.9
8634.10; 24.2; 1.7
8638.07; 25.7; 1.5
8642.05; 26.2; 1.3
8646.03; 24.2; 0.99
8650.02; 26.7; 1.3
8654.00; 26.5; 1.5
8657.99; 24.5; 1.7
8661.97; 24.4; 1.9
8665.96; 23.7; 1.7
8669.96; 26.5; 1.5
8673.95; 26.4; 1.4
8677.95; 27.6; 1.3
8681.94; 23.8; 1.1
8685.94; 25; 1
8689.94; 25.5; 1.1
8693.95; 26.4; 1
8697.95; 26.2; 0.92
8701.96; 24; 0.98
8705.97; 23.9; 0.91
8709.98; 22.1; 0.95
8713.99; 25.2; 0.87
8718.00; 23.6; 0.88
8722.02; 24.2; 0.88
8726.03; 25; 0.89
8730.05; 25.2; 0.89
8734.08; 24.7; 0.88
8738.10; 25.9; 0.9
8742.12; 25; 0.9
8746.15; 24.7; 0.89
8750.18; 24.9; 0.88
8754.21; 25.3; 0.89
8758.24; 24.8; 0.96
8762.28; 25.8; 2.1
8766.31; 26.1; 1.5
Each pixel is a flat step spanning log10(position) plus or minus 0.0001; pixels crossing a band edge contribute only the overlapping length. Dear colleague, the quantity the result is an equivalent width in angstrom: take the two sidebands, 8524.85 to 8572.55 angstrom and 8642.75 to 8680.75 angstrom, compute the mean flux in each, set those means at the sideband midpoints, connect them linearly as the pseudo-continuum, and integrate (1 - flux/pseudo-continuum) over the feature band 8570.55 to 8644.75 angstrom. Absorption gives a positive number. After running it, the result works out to 1.1 angstrom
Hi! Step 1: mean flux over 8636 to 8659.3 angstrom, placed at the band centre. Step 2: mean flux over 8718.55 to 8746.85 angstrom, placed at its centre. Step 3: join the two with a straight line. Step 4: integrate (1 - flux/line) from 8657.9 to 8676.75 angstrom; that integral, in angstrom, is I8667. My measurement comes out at 0.2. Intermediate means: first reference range 25.7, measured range 25.3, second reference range 24.9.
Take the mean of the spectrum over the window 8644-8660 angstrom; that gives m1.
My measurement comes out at 25.5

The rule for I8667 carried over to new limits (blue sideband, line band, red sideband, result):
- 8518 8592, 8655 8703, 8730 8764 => -0.91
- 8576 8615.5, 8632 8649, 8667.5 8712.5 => -0.11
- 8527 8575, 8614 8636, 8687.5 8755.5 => 0.67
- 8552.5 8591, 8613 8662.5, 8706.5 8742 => -0.06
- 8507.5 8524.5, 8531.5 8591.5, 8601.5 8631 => -0.92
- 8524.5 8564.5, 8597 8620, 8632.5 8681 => 0.81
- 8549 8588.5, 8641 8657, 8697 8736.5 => -0.78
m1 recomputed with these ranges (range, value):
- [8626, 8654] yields 25.5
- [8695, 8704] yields 25.2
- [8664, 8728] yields 24.9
